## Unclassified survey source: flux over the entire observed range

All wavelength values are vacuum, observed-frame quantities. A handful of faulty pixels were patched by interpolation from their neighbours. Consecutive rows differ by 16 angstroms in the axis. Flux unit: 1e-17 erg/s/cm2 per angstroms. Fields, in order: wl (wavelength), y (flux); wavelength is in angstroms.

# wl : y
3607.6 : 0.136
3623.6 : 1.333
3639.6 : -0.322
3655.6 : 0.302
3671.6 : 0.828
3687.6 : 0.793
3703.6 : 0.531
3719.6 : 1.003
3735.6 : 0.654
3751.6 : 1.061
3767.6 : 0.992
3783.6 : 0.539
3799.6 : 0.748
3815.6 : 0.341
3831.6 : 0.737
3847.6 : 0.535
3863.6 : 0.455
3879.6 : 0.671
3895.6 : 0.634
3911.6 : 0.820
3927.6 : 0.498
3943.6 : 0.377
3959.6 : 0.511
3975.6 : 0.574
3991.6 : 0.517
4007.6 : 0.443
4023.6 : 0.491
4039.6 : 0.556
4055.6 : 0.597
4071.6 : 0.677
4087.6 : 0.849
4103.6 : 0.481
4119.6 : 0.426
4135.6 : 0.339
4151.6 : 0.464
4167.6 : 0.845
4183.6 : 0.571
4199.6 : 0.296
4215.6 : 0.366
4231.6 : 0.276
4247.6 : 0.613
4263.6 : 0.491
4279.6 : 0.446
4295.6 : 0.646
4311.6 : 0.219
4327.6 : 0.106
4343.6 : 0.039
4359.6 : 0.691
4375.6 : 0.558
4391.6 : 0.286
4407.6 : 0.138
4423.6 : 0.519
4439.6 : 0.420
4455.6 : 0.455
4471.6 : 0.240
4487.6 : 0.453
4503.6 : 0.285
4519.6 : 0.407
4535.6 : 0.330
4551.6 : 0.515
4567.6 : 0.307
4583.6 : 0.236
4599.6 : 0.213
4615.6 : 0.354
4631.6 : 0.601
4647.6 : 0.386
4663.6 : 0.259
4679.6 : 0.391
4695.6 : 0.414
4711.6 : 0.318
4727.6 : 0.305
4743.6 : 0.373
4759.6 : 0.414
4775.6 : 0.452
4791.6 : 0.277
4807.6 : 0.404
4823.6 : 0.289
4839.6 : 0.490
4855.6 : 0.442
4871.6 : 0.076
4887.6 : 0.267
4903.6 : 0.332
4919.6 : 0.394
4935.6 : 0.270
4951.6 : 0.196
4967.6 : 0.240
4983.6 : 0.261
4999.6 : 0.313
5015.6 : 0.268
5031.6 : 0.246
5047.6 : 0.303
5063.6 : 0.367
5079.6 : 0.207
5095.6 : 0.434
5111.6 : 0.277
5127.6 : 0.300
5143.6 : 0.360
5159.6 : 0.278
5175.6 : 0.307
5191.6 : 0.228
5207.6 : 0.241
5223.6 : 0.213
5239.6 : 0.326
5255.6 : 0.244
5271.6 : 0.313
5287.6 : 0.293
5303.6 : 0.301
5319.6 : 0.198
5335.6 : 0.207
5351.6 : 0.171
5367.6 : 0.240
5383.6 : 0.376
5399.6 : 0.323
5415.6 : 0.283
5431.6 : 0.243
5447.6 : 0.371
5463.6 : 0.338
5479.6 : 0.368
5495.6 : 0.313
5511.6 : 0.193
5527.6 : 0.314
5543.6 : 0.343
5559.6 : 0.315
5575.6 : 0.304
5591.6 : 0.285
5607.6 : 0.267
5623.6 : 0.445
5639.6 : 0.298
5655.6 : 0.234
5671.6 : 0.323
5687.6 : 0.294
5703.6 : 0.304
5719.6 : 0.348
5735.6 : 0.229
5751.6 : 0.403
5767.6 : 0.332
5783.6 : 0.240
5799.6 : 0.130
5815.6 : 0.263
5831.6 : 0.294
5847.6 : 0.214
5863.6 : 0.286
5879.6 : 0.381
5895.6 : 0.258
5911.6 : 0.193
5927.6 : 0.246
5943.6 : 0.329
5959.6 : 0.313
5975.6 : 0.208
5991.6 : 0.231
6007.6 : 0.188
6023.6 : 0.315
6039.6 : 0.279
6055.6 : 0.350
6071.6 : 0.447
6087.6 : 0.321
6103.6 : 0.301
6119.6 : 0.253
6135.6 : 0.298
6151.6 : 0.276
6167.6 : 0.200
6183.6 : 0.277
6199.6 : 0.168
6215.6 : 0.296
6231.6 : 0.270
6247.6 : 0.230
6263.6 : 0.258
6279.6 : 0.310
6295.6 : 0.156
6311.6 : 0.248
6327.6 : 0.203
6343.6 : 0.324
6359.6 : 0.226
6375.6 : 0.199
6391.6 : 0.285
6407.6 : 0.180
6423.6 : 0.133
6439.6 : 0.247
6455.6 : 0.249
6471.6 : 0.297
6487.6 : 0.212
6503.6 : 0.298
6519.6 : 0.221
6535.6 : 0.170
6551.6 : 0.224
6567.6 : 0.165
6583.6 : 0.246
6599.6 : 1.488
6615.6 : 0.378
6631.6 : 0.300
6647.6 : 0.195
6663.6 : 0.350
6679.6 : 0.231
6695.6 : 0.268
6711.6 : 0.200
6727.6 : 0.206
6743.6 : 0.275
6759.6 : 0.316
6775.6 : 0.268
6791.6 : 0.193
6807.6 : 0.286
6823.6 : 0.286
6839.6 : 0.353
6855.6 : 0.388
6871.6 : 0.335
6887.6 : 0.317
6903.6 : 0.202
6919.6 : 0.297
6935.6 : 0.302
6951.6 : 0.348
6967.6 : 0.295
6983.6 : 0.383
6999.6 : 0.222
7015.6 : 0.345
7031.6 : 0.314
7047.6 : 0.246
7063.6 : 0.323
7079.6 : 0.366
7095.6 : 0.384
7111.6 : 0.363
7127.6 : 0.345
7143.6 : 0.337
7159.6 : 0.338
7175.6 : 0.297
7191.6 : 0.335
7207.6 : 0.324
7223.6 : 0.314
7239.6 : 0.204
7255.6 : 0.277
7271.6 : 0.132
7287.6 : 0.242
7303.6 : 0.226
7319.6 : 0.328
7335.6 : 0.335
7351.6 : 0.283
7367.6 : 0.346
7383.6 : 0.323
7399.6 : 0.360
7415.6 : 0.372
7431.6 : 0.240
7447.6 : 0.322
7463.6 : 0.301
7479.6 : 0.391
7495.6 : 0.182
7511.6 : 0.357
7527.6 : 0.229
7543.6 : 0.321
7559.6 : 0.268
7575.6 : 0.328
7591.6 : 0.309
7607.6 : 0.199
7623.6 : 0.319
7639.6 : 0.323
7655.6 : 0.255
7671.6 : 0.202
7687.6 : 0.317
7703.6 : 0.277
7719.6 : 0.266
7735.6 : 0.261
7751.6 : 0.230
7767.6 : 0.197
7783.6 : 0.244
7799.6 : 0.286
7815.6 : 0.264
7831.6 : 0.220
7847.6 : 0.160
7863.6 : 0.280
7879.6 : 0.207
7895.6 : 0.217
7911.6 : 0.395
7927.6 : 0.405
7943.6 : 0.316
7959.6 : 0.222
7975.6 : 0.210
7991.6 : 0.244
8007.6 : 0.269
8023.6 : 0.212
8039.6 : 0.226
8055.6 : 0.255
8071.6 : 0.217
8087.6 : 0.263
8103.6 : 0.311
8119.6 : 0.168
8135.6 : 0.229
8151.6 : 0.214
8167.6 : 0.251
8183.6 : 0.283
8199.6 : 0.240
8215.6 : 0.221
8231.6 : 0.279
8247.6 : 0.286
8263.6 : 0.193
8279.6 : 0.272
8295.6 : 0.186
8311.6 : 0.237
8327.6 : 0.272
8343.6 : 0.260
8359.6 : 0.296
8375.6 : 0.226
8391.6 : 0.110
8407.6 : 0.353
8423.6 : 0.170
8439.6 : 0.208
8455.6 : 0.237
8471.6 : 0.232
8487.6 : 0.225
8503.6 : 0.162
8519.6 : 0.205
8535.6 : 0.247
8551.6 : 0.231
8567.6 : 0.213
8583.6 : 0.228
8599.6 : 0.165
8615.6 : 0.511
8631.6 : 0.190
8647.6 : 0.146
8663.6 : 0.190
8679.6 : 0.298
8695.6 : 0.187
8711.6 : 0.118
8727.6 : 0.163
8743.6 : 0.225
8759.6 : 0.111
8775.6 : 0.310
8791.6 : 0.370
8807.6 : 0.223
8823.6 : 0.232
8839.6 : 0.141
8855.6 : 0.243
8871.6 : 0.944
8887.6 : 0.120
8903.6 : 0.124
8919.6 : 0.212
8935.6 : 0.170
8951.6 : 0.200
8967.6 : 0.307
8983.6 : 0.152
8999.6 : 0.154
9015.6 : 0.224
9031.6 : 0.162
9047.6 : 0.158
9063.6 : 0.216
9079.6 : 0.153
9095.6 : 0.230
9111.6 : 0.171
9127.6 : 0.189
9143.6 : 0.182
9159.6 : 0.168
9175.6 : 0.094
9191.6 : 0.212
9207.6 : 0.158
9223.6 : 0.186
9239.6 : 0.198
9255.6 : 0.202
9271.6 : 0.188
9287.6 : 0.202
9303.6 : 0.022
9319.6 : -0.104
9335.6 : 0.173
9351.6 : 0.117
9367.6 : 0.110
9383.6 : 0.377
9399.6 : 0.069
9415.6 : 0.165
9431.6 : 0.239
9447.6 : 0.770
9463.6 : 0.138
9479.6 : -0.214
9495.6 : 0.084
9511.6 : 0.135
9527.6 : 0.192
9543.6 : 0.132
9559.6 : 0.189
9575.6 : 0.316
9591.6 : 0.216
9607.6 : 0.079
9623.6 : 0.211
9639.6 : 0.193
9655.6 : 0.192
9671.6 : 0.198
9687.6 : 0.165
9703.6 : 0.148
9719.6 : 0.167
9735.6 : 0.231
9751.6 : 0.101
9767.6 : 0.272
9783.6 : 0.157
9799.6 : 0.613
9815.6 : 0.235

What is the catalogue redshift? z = 0.771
